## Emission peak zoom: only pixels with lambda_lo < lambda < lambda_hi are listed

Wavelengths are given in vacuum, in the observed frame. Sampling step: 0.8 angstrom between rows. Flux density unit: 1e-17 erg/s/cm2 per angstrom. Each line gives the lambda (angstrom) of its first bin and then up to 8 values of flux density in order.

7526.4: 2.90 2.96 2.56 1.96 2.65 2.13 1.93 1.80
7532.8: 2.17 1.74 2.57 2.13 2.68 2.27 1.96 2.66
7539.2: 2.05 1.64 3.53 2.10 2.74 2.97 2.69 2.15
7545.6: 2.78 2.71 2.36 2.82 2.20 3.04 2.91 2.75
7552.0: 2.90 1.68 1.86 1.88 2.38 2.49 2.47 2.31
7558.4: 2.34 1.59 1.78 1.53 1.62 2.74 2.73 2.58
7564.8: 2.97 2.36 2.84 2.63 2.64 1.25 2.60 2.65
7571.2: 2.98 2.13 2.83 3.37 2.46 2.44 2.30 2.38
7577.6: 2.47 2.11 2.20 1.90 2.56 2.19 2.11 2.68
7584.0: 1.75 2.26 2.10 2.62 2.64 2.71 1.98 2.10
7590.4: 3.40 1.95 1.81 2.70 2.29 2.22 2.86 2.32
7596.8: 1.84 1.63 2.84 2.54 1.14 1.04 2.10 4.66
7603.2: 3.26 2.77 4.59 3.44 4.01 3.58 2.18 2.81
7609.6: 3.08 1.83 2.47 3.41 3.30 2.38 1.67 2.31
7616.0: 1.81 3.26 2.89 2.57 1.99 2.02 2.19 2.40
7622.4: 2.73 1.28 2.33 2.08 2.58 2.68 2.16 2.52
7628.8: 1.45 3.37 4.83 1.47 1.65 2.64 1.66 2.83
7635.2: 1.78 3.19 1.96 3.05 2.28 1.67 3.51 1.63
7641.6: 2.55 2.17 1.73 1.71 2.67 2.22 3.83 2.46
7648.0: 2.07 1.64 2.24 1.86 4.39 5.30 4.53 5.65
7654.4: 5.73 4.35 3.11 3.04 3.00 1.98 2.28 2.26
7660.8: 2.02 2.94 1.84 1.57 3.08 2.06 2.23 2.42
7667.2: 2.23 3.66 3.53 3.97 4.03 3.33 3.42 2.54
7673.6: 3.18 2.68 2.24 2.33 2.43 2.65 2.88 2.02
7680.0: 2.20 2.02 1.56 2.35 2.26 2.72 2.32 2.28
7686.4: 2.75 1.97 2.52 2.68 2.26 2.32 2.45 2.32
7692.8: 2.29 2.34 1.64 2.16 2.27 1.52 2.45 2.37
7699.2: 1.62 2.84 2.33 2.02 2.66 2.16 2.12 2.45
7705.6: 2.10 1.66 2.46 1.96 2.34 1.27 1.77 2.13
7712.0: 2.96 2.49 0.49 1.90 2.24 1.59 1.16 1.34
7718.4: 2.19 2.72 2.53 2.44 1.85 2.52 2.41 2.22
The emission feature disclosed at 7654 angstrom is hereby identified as [S II] 6716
